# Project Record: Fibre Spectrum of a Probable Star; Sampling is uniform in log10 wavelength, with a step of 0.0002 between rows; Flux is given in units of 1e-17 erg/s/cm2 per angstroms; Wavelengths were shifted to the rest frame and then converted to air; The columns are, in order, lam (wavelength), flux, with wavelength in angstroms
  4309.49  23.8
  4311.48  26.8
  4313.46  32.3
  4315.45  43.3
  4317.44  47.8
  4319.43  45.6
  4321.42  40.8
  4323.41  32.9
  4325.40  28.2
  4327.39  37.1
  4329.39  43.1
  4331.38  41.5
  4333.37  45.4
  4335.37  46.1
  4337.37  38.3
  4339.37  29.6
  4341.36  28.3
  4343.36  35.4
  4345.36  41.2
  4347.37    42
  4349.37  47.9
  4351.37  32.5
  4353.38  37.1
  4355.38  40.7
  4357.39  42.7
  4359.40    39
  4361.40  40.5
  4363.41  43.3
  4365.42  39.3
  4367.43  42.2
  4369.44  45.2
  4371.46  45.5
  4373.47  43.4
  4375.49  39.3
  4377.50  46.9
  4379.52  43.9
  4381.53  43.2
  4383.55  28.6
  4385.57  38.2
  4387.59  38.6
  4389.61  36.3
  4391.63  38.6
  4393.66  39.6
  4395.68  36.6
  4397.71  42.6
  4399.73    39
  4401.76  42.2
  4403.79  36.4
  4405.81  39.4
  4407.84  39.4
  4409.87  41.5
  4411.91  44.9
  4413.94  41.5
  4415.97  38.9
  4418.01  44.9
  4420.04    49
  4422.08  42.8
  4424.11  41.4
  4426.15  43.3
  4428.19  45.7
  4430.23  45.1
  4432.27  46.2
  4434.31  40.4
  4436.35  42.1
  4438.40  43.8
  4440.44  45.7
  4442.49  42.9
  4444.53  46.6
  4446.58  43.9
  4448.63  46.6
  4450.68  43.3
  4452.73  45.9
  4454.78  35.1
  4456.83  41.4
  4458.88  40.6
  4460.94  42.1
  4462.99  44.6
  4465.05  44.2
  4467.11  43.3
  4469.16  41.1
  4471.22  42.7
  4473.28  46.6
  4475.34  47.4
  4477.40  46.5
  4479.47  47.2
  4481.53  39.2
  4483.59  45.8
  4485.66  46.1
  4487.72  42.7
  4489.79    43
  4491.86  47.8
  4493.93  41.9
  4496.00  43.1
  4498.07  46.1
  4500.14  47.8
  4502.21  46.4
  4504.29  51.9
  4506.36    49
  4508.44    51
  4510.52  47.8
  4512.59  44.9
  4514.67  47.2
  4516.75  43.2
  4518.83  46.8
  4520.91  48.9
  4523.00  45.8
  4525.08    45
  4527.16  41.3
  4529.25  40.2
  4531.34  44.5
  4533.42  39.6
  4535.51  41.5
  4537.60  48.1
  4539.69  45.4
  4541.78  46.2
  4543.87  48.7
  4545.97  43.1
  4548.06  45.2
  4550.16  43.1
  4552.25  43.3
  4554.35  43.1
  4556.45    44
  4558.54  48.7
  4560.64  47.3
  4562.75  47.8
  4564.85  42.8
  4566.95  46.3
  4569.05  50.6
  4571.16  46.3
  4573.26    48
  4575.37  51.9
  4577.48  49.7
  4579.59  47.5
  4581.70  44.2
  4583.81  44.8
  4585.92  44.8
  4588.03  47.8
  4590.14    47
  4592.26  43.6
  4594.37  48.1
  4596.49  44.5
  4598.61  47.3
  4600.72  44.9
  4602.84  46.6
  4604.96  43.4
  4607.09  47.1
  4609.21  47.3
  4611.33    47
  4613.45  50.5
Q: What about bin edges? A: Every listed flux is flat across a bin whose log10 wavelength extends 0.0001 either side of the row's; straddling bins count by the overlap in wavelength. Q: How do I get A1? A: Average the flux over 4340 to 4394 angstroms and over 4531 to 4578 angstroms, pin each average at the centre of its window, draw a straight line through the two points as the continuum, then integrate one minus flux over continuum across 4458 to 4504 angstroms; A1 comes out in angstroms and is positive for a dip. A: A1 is -1.0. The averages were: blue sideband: 39.9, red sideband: 45.9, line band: 44.5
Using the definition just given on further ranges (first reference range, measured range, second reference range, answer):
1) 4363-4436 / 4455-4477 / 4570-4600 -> 0.11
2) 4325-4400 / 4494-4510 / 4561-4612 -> -1.27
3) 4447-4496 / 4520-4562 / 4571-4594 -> 0.98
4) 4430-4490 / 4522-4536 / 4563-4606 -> 0.83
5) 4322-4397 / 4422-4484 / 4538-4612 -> -1.87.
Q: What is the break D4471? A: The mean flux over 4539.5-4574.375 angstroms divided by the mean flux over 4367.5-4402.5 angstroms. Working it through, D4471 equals 1.1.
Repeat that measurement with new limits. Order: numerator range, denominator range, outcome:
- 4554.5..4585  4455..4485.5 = 1.08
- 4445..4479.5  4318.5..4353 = 1.13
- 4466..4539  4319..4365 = 1.16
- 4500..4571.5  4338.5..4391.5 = 1.15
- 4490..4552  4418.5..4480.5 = 1.04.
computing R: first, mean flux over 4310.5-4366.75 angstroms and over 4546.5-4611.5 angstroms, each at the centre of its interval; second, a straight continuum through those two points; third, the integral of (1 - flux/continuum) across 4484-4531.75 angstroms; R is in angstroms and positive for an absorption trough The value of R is -1.9 angstroms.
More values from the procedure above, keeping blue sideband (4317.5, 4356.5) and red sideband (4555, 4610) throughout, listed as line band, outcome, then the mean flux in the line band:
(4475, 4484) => -0.3 angstroms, 45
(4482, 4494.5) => -0.2 angstroms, 44.4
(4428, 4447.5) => -1.0 angstroms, 44.2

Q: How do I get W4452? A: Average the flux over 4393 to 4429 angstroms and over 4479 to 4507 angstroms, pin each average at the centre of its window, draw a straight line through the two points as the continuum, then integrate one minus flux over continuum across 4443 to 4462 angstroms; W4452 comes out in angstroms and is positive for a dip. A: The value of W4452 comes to 0.3 angstroms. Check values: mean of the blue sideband 41.6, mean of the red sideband 45.5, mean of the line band 42.8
